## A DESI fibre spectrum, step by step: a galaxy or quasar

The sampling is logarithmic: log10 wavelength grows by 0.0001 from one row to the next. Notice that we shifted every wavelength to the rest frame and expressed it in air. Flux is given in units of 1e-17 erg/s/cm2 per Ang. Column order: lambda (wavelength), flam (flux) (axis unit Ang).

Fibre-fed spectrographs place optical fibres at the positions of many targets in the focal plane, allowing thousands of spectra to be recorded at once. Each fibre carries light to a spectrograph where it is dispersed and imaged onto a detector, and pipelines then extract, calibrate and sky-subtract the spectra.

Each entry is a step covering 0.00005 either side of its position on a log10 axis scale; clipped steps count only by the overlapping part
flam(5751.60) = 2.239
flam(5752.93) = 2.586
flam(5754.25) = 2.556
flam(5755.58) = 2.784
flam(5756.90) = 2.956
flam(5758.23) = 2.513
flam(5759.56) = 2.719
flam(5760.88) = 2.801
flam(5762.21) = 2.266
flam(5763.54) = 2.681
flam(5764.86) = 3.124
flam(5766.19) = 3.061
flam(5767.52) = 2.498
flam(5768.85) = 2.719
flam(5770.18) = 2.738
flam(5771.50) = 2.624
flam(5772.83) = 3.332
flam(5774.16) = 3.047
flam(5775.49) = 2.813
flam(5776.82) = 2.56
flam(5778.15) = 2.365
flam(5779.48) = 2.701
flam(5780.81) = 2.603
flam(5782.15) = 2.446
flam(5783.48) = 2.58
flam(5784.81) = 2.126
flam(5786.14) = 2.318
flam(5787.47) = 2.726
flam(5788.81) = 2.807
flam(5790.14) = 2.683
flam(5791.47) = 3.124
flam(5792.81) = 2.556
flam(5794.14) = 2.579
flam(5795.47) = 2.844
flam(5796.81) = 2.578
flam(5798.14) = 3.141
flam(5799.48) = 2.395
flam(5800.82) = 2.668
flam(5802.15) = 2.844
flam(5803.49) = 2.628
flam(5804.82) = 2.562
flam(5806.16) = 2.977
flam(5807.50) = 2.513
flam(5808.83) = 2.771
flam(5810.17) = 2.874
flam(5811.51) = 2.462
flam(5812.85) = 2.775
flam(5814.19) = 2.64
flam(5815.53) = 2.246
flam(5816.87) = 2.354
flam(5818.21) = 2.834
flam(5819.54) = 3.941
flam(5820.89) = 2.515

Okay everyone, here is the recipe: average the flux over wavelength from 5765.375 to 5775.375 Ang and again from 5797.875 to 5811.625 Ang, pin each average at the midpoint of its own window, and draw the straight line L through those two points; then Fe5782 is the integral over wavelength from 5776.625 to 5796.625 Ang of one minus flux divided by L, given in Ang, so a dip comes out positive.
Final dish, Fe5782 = 1.3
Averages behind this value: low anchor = 2.86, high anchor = 2.71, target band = 2.6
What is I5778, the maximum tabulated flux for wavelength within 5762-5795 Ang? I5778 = 3.332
